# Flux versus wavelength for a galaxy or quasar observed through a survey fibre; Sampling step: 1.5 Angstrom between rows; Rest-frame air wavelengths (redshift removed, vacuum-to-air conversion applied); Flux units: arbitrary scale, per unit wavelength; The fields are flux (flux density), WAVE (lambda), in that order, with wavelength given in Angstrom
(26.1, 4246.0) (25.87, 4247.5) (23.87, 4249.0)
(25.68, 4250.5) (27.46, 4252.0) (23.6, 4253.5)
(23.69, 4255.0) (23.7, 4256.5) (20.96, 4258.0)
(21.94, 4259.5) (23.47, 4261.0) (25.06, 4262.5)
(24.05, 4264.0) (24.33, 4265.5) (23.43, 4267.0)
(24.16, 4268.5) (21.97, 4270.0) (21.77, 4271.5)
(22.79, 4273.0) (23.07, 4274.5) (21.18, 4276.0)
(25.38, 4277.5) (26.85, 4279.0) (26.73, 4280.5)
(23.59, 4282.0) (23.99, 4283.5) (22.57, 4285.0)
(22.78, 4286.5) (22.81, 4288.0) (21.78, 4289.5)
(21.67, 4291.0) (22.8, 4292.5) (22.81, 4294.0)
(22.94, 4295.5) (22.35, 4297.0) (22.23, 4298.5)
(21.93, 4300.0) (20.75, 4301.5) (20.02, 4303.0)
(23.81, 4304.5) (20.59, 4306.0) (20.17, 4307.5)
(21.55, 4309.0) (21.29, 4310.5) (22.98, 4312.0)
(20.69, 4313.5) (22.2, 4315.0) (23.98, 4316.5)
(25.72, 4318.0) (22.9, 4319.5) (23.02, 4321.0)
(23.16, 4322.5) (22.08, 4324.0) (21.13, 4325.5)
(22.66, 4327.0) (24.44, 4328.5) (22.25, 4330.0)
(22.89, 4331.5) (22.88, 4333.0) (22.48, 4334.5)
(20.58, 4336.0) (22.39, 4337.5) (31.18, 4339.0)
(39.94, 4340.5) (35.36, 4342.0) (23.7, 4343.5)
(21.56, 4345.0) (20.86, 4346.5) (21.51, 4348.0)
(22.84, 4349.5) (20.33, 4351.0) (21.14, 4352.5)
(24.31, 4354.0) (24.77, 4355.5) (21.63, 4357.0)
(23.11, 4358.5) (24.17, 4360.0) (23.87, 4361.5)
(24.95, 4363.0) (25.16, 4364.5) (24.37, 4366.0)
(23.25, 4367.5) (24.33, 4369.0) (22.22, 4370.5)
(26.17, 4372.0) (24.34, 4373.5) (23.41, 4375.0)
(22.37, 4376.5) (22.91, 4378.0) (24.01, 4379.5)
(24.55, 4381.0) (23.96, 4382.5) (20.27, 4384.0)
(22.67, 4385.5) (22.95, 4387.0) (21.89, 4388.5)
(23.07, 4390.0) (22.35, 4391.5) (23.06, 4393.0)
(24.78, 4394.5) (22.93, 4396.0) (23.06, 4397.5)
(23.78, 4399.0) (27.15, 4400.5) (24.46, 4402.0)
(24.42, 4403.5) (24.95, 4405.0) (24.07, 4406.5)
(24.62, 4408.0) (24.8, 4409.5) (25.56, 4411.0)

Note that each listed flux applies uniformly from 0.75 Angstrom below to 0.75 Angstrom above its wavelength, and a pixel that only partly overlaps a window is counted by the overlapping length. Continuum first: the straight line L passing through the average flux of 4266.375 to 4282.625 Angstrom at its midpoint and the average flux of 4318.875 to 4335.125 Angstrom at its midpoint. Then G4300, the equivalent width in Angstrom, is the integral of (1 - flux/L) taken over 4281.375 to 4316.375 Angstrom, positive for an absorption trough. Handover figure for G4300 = 1.7 Angstrom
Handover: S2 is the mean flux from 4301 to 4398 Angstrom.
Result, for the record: 23.4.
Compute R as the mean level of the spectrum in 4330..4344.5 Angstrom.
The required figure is 26.5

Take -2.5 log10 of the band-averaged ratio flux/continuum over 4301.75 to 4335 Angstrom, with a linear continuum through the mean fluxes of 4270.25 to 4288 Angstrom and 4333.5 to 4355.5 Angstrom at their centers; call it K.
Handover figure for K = 0.092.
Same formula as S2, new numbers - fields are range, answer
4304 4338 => 22.4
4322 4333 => 22.7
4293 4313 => 21.8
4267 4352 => 23.2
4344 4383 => 23.3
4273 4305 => 22.9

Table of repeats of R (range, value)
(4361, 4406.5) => 23.7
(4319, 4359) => 23.9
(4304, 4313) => 21.6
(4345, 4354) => 21.6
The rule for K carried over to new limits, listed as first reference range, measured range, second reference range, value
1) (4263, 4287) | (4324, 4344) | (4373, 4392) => -0.10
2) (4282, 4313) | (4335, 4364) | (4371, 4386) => -0.08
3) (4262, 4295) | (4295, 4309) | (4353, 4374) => 0.09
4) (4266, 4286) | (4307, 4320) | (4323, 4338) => 0.02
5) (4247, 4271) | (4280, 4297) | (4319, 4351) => 0.04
